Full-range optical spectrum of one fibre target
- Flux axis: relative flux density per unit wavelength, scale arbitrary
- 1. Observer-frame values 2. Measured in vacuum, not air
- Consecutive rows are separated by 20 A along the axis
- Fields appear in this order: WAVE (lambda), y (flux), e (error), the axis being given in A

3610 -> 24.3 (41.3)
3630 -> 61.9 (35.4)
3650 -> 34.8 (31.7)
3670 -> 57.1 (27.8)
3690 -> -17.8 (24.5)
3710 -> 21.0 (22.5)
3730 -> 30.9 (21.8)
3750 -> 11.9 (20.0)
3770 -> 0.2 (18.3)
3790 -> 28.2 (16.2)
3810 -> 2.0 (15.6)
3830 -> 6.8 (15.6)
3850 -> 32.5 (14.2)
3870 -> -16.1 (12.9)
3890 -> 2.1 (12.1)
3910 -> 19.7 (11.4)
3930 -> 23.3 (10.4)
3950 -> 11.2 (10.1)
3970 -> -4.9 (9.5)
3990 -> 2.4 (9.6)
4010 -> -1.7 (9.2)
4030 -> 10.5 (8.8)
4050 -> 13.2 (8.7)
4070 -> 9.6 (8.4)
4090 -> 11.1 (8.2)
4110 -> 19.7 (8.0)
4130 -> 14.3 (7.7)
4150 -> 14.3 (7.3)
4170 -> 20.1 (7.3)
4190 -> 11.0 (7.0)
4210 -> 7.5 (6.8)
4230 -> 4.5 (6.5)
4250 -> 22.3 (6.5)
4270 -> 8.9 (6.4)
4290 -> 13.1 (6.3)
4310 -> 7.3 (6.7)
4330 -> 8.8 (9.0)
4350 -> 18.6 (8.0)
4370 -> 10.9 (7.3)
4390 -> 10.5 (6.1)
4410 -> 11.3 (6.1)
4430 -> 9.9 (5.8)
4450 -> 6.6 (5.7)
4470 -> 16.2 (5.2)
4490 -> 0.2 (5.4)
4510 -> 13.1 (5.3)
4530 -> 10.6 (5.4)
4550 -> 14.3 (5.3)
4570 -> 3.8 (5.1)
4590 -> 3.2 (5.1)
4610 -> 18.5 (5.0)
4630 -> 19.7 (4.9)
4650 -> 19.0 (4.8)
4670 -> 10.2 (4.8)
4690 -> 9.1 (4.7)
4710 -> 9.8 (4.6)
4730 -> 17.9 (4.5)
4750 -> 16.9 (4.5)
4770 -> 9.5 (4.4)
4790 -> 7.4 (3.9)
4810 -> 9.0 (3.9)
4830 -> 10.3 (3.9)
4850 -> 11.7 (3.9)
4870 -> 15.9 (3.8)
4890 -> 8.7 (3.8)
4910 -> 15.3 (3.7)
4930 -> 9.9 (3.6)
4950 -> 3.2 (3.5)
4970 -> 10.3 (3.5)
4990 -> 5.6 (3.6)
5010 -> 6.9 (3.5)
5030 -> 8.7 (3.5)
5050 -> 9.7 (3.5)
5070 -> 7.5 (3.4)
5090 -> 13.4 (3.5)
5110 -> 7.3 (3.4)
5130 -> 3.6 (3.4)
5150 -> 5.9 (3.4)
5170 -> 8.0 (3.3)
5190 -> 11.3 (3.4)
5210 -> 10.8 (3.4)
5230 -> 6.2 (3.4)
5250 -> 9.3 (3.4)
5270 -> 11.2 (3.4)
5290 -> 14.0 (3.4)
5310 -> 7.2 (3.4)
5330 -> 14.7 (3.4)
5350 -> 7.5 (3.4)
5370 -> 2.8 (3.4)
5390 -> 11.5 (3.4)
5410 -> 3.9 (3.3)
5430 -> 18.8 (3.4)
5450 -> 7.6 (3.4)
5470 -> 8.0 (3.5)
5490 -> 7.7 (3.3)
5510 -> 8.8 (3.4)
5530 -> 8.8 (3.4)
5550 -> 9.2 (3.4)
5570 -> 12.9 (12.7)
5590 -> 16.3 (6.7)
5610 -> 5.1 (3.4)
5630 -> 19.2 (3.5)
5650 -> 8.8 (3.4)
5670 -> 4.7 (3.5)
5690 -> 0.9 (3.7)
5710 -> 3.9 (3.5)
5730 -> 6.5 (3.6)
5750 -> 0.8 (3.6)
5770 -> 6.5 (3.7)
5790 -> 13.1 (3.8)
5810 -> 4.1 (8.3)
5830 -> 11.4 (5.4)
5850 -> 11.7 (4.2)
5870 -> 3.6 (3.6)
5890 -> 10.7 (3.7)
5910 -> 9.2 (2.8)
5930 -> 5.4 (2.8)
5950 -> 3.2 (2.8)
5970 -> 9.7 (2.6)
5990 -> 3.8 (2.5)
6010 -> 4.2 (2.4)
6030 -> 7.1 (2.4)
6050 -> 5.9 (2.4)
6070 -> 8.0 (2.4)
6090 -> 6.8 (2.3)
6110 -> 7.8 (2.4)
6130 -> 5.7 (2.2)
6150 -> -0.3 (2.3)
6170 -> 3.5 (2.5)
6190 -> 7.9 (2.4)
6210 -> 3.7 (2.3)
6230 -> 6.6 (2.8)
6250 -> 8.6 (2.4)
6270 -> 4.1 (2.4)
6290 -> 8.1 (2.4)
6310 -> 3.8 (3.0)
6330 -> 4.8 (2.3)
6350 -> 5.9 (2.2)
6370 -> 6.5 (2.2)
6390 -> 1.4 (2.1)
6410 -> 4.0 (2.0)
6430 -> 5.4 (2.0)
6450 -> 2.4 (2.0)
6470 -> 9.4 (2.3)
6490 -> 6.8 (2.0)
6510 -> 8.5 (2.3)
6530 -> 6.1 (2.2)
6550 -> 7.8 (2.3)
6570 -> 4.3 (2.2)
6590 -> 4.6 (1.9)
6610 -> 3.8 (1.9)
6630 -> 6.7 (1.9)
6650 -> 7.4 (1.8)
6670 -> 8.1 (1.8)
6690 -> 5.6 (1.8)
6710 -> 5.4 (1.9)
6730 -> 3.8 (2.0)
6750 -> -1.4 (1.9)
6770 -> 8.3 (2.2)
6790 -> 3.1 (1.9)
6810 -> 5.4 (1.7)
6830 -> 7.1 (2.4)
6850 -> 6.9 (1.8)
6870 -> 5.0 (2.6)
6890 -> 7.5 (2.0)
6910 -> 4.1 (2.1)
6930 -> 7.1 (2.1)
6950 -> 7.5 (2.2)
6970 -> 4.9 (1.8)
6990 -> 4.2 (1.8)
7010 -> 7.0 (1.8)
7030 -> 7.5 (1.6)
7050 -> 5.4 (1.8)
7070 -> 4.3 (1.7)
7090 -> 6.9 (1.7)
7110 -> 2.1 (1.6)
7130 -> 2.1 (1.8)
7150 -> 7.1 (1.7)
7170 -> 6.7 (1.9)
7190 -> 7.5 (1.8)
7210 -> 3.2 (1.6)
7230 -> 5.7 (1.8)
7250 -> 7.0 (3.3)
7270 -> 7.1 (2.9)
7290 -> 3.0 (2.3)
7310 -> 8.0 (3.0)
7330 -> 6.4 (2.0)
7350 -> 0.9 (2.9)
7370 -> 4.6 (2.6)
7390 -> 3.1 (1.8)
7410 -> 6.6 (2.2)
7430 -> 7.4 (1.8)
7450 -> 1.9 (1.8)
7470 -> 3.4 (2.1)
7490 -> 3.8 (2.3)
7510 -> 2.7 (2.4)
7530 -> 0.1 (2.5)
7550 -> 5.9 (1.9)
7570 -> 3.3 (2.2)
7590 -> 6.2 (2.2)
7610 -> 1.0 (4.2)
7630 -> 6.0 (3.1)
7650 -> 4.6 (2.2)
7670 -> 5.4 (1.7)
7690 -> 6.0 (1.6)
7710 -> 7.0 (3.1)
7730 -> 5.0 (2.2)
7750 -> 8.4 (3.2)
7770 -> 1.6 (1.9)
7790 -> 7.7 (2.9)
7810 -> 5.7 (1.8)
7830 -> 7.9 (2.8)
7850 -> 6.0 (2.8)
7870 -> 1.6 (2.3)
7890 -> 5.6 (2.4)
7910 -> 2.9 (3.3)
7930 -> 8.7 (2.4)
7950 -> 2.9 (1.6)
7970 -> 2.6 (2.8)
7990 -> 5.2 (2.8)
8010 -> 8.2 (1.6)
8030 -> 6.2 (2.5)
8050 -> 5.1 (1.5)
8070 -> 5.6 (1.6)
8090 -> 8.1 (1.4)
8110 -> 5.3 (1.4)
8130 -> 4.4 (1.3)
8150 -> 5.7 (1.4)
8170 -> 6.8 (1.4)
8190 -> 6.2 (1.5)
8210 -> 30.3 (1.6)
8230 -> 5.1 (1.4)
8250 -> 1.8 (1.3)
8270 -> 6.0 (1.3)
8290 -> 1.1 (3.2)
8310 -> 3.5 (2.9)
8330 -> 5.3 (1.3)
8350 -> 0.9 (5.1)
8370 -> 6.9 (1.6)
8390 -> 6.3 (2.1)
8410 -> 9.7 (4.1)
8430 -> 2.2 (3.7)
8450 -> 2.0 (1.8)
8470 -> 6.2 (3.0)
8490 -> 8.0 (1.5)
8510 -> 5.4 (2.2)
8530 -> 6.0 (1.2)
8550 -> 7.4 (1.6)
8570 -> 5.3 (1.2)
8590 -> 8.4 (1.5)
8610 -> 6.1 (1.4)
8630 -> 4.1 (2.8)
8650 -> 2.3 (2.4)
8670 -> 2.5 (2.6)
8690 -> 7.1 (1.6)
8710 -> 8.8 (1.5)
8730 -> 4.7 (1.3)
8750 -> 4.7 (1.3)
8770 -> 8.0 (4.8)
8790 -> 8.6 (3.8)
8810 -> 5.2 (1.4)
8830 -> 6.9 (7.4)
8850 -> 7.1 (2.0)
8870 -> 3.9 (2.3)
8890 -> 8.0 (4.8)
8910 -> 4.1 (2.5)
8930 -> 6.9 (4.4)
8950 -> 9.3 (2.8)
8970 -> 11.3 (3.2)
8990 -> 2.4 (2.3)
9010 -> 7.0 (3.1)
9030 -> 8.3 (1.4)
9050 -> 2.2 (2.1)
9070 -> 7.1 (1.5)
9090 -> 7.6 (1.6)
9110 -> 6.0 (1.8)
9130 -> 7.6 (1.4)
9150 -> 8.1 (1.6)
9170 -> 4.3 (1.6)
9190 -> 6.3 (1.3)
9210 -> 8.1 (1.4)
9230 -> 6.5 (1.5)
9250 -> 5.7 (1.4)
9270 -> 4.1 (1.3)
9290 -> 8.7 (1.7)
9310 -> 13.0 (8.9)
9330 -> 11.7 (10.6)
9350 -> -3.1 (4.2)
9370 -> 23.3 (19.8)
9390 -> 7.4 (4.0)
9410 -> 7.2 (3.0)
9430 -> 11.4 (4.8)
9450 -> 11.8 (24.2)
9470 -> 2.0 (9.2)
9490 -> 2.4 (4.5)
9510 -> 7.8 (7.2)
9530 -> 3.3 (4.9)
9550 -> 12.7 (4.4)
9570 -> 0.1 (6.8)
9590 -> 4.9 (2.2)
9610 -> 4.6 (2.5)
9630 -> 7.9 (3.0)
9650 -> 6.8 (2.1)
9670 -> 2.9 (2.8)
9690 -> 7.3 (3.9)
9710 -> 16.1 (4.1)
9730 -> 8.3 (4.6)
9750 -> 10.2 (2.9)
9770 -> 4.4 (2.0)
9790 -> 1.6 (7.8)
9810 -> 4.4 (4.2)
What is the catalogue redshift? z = 1.20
